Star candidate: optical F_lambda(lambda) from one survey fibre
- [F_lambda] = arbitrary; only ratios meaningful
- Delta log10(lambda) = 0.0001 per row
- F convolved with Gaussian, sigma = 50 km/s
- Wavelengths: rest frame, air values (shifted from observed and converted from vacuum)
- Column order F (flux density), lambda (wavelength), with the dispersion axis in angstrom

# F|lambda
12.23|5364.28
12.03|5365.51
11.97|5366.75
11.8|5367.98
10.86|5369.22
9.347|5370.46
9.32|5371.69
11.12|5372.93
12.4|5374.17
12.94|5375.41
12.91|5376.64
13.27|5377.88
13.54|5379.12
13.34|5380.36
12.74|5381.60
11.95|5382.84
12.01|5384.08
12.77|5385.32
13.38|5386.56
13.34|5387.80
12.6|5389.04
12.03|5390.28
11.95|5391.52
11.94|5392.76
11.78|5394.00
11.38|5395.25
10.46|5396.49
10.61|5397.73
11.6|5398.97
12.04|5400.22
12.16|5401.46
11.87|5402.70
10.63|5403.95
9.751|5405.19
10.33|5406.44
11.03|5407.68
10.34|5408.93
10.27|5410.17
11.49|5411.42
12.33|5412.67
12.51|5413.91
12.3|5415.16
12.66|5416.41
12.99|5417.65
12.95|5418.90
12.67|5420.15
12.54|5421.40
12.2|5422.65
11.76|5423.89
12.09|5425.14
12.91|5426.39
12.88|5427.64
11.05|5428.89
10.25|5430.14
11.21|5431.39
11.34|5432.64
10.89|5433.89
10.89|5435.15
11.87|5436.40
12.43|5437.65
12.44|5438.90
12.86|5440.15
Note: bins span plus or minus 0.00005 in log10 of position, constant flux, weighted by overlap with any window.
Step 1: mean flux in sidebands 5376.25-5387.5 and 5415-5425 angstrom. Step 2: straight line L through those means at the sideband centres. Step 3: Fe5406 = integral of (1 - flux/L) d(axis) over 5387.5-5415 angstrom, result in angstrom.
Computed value 2.7 angstrom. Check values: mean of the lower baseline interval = 12.9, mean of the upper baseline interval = 12.5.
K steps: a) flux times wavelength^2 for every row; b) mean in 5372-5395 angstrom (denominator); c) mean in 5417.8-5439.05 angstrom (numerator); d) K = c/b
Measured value 0.97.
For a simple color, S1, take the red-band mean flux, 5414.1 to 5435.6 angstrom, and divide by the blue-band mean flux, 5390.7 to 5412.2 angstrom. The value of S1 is 1.07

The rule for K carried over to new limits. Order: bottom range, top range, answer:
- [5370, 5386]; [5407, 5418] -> 0.98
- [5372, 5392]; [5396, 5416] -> 0.90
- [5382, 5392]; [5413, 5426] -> 1.01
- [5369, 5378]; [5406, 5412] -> 0.95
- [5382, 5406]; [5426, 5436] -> 0.98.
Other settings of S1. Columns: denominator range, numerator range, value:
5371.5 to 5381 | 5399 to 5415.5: 0.91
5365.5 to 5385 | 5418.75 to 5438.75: 0.99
